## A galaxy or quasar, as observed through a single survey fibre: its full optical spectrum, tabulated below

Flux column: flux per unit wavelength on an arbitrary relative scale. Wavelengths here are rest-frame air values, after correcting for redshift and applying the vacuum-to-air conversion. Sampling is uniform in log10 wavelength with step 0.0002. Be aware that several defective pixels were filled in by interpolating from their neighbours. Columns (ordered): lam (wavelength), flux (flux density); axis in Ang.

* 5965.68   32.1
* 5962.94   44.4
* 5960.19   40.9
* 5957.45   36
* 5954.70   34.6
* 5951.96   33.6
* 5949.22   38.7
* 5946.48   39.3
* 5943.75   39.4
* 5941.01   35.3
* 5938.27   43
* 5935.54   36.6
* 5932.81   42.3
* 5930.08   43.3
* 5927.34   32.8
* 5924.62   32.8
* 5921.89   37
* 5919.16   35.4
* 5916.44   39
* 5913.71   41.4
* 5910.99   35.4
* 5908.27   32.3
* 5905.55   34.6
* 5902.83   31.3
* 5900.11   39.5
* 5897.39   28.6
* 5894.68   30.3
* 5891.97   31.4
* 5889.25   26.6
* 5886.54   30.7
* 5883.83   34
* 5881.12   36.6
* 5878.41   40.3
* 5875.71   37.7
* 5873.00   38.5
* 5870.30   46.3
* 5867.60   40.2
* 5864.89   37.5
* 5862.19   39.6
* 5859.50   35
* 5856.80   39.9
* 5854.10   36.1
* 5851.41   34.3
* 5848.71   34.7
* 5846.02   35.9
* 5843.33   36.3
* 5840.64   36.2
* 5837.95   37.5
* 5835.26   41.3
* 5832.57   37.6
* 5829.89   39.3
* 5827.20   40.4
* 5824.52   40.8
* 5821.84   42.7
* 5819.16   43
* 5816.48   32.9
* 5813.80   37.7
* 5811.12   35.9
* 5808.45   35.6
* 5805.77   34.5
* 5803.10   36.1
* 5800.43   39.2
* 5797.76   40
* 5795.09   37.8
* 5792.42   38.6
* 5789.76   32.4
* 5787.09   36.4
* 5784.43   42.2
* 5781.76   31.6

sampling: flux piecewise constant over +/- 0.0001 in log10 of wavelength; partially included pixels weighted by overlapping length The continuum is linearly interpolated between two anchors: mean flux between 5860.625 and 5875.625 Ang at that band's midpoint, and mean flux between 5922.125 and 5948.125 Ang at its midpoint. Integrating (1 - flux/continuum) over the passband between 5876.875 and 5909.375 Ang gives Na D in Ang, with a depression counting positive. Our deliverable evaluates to 5.26 Ang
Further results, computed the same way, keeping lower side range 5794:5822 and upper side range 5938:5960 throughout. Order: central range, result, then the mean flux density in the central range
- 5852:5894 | 1.05 Ang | 36.5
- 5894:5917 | 1.69 Ang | 34.7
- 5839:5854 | 0.78 Ang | 35.6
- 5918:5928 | 0.75 Ang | 34.6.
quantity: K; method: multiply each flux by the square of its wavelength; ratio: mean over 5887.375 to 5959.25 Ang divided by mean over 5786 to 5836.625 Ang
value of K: 1.0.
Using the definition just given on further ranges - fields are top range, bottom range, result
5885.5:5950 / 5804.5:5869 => 0.97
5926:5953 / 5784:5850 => 1.06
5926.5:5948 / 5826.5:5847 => 1.07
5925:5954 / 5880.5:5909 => 1.20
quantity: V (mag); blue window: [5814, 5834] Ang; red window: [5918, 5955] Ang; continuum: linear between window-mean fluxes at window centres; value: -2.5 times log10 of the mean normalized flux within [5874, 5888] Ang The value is 0.077 mag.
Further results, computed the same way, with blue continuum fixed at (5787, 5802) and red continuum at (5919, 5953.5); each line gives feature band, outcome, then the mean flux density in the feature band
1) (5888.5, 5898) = 0.27 mag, 29.4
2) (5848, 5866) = 0.02 mag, 36.8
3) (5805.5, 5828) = -0.02 mag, 38.3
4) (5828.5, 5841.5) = -0.03 mag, 38.4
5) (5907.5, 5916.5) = 0.02 mag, 37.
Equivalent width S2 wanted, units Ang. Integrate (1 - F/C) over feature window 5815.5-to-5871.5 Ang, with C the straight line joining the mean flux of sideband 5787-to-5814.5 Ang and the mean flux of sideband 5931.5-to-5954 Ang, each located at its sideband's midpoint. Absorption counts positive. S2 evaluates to -1.84 Ang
